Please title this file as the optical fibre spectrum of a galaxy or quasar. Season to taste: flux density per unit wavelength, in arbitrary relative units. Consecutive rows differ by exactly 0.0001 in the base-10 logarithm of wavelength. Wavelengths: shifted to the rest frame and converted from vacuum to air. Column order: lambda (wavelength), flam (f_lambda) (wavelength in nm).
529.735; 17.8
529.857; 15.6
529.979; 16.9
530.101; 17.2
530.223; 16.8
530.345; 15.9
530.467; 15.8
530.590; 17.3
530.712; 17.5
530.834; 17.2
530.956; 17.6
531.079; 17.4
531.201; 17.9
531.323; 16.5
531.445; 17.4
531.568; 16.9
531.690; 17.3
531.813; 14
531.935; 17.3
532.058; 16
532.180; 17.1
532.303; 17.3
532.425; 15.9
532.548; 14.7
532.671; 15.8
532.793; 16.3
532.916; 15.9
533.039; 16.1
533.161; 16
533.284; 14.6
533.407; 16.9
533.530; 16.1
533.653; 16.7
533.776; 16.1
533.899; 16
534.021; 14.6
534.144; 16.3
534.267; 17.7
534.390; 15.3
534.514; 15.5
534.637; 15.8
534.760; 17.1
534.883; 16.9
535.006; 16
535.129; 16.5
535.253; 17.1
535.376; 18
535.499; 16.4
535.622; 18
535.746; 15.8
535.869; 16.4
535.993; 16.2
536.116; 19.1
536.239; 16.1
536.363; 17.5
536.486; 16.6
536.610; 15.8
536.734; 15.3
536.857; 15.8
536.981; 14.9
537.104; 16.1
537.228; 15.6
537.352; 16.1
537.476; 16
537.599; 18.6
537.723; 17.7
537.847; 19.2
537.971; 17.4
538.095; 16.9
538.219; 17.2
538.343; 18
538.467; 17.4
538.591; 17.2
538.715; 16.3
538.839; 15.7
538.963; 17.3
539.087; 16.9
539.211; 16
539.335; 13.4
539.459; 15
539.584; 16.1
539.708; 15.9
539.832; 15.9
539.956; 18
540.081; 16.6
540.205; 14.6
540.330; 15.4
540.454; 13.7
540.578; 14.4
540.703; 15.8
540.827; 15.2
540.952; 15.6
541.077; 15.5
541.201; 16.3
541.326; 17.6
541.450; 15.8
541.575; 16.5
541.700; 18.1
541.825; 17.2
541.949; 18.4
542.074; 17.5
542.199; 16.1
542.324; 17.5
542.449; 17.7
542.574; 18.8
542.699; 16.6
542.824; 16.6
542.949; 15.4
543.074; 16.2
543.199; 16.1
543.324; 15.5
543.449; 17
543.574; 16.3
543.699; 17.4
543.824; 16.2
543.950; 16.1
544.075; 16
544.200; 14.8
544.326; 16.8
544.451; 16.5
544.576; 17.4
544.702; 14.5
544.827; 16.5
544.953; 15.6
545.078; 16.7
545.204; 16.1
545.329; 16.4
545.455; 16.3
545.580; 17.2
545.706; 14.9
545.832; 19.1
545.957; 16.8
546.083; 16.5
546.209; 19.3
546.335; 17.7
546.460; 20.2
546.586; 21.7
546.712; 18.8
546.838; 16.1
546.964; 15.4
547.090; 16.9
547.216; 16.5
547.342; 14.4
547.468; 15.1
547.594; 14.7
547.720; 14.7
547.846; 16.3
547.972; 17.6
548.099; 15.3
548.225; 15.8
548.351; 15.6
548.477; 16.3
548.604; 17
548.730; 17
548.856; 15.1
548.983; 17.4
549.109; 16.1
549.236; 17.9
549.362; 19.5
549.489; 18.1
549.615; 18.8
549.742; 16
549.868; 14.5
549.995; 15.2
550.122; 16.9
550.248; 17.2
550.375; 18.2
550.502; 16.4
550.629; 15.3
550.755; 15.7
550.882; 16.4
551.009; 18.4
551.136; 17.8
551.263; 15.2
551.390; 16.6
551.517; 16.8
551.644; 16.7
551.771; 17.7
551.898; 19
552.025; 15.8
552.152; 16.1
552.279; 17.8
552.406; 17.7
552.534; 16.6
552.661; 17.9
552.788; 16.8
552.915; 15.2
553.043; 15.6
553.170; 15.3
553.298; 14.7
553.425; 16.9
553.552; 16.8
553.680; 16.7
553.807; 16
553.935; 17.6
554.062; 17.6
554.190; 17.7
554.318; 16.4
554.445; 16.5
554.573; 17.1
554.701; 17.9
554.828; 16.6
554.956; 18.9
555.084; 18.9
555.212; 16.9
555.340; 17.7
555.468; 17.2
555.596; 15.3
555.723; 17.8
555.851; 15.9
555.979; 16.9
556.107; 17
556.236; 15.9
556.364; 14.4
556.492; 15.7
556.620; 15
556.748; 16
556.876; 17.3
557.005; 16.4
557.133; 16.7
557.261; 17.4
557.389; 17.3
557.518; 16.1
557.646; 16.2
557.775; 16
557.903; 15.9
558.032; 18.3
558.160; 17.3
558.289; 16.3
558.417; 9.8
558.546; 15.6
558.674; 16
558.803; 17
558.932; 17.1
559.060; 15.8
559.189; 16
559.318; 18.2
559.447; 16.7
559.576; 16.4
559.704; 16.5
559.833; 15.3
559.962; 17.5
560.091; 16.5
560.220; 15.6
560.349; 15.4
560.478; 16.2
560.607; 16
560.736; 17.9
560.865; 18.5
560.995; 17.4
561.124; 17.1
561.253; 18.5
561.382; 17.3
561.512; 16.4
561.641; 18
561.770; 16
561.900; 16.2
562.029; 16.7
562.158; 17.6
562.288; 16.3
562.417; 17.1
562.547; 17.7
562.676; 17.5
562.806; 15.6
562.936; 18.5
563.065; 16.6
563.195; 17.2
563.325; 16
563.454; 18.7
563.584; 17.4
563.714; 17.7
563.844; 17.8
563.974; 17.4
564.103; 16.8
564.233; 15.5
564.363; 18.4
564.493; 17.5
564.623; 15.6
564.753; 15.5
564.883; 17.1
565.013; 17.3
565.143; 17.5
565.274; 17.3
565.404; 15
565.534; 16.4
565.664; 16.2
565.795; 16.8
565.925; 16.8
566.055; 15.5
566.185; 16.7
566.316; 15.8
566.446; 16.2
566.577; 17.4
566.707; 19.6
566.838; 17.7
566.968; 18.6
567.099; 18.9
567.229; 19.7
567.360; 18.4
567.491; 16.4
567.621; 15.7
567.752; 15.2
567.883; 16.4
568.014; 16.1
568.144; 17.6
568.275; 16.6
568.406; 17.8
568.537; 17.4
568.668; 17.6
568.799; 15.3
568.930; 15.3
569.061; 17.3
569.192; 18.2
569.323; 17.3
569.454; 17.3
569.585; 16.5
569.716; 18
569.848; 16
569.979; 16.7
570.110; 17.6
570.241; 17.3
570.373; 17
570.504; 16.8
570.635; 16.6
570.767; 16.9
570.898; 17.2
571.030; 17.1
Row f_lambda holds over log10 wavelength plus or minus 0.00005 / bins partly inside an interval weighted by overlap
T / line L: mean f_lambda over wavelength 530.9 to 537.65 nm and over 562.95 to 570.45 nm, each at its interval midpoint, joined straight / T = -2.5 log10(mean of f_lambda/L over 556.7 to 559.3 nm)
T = 0.039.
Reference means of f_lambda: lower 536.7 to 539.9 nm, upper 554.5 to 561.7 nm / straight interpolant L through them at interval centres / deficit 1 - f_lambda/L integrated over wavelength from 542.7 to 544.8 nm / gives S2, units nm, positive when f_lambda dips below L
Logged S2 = 0.04 nm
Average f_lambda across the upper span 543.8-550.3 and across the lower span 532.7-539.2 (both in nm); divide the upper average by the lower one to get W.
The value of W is 1.0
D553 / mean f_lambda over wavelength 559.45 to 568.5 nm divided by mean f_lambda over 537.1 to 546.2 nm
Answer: 1.0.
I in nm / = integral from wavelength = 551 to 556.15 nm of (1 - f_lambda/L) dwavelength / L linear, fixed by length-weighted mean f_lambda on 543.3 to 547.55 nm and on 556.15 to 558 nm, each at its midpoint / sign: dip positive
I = -0.17 nm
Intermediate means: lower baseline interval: 16.7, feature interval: 16.9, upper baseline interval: 16.2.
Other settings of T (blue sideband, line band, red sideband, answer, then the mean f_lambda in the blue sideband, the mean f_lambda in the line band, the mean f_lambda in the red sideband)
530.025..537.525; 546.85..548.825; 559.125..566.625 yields 0.05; 16.4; 15.9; 16.8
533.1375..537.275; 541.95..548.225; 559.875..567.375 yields -0.01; 16.3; 16.7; 17.1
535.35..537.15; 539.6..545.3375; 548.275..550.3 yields 0.02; 16.5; 16.3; 16.8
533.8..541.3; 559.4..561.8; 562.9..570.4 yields 0.00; 16.3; 16.8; 17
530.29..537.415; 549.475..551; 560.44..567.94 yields 0.01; 16.4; 16.6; 17.1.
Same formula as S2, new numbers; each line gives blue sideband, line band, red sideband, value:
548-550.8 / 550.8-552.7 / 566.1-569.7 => -0.044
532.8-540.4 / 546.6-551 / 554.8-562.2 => 0.003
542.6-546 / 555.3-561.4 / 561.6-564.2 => 0.172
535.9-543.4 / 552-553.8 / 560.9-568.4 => 0.038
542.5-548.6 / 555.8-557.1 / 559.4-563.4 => 0.054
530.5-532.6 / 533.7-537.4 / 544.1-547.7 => 0.089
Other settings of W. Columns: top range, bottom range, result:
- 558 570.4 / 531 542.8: 1.02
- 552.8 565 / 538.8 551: 1.01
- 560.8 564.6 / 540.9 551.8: 1.03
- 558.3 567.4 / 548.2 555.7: 1.00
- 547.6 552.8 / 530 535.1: 1.02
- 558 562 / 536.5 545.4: 1.01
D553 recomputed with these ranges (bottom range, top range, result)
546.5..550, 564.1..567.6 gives 1.03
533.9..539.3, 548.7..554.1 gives 1.01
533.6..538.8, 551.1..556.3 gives 1.01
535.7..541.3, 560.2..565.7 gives 1.04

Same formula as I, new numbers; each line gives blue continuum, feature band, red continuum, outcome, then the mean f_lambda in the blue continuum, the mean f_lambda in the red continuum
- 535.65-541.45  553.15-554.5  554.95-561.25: -0.01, 16.3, 16.5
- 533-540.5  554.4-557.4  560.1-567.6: 0.02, 16.4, 17.1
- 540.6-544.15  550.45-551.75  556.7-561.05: -0.01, 16.6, 16.4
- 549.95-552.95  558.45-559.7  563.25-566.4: 0.03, 16.8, 16.8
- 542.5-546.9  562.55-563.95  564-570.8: -0.03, 16.9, 16.9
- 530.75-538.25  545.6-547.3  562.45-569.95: -0.09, 16.5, 17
